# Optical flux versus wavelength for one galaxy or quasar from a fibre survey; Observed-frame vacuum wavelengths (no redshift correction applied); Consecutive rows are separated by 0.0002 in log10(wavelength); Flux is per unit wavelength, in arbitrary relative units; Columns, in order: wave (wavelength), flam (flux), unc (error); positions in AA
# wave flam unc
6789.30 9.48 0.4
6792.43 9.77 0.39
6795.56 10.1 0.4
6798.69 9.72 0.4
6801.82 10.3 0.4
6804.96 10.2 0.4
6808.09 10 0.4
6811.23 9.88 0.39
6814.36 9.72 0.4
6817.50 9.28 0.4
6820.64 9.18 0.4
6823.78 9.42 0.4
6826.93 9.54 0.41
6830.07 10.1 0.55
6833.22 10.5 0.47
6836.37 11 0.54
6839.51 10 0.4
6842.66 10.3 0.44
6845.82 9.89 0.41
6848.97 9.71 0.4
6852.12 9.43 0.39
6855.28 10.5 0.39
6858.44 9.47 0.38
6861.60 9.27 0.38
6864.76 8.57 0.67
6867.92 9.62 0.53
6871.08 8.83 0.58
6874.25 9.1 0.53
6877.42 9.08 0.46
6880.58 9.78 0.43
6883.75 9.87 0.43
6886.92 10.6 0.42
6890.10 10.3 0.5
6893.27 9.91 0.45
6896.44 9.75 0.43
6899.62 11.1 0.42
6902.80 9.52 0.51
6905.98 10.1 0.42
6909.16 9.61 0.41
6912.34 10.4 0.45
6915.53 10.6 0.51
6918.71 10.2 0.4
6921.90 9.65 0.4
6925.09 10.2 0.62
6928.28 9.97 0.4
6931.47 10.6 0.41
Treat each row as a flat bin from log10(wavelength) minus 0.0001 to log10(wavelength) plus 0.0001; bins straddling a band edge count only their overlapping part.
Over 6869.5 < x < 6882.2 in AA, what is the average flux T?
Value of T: 9.2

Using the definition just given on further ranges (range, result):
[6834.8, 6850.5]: 10.2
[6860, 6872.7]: 9.07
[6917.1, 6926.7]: 10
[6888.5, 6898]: 9.99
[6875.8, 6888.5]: 9.83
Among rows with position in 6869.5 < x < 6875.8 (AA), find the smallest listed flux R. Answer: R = 8.83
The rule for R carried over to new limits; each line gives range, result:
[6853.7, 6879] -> 8.57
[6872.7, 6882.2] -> 9.08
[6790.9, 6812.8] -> 9.72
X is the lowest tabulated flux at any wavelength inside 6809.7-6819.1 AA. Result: 9.28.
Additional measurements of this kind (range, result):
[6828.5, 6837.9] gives 10.1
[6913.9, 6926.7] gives 9.65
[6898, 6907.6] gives 9.52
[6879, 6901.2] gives 9.75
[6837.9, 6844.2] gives 10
